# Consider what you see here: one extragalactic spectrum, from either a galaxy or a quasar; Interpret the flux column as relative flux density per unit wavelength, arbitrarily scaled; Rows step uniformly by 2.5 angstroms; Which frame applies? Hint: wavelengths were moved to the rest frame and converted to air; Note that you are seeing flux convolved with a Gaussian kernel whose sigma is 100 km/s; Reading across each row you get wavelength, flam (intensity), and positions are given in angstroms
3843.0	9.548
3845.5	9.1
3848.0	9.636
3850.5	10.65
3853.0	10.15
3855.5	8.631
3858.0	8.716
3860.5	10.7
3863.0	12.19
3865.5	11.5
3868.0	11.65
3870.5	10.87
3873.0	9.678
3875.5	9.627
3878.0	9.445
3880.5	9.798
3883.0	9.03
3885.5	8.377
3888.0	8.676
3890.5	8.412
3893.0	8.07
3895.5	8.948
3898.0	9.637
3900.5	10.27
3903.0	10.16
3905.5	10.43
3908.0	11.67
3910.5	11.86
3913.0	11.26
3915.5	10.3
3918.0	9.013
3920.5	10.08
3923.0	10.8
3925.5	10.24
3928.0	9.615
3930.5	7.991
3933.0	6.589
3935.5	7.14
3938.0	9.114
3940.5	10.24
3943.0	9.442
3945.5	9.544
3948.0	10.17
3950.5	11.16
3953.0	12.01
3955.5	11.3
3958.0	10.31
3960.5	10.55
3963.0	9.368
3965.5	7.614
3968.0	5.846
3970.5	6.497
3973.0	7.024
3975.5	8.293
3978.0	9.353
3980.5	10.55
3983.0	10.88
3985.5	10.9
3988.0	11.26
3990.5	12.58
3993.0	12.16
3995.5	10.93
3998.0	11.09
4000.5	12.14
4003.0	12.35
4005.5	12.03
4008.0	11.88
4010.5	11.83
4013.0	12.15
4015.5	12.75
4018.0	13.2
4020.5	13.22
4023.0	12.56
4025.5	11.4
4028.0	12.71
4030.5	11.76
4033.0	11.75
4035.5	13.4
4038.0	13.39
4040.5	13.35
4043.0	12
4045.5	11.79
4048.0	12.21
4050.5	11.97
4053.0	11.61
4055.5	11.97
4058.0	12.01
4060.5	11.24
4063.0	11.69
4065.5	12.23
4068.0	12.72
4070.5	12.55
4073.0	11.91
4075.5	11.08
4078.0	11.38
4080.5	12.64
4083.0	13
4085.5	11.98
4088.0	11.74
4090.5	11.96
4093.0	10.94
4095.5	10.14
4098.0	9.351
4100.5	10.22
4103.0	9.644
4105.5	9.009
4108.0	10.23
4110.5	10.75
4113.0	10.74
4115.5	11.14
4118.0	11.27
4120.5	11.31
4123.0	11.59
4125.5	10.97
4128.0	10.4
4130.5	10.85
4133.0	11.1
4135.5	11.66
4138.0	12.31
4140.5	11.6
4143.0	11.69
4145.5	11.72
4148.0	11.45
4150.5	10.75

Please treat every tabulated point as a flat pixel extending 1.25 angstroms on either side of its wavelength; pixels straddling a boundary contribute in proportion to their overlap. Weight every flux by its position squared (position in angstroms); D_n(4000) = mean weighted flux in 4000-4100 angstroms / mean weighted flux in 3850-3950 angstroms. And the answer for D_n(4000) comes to 1.33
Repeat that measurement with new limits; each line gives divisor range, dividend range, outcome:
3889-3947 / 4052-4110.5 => 1.28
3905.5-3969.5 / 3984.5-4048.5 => 1.30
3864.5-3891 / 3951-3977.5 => 0.96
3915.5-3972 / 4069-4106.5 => 1.29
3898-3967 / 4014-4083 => 1.31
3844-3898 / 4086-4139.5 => 1.26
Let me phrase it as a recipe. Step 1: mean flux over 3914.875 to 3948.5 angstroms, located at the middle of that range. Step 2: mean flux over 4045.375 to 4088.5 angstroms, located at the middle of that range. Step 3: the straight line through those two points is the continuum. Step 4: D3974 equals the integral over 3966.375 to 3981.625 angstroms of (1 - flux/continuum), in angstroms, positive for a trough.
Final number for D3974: 3.4 angstroms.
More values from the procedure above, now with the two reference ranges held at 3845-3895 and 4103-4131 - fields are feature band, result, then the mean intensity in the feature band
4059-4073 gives -2.09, 12.1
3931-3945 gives 2.06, 8.53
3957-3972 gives 2.67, 8.31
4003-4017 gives -2.56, 12.2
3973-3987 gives 0.58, 9.75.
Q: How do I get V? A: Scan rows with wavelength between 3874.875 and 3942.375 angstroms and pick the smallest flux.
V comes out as 6.589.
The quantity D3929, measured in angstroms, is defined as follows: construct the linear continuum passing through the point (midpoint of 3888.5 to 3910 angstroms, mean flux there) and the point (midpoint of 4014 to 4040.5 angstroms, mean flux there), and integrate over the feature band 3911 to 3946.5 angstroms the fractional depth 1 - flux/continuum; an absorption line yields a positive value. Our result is 3.3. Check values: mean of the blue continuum 9.74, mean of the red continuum 12.6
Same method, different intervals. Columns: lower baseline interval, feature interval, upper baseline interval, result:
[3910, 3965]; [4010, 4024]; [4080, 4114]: -3.1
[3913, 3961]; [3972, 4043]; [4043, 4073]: -3.8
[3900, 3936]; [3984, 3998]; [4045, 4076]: -0.7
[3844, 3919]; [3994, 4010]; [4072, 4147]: -1.8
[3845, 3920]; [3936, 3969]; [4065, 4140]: 2.0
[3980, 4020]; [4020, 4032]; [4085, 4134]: -0.7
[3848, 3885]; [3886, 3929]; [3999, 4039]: 3.2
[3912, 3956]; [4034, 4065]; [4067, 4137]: -4.4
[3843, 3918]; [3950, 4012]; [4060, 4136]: 0.9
